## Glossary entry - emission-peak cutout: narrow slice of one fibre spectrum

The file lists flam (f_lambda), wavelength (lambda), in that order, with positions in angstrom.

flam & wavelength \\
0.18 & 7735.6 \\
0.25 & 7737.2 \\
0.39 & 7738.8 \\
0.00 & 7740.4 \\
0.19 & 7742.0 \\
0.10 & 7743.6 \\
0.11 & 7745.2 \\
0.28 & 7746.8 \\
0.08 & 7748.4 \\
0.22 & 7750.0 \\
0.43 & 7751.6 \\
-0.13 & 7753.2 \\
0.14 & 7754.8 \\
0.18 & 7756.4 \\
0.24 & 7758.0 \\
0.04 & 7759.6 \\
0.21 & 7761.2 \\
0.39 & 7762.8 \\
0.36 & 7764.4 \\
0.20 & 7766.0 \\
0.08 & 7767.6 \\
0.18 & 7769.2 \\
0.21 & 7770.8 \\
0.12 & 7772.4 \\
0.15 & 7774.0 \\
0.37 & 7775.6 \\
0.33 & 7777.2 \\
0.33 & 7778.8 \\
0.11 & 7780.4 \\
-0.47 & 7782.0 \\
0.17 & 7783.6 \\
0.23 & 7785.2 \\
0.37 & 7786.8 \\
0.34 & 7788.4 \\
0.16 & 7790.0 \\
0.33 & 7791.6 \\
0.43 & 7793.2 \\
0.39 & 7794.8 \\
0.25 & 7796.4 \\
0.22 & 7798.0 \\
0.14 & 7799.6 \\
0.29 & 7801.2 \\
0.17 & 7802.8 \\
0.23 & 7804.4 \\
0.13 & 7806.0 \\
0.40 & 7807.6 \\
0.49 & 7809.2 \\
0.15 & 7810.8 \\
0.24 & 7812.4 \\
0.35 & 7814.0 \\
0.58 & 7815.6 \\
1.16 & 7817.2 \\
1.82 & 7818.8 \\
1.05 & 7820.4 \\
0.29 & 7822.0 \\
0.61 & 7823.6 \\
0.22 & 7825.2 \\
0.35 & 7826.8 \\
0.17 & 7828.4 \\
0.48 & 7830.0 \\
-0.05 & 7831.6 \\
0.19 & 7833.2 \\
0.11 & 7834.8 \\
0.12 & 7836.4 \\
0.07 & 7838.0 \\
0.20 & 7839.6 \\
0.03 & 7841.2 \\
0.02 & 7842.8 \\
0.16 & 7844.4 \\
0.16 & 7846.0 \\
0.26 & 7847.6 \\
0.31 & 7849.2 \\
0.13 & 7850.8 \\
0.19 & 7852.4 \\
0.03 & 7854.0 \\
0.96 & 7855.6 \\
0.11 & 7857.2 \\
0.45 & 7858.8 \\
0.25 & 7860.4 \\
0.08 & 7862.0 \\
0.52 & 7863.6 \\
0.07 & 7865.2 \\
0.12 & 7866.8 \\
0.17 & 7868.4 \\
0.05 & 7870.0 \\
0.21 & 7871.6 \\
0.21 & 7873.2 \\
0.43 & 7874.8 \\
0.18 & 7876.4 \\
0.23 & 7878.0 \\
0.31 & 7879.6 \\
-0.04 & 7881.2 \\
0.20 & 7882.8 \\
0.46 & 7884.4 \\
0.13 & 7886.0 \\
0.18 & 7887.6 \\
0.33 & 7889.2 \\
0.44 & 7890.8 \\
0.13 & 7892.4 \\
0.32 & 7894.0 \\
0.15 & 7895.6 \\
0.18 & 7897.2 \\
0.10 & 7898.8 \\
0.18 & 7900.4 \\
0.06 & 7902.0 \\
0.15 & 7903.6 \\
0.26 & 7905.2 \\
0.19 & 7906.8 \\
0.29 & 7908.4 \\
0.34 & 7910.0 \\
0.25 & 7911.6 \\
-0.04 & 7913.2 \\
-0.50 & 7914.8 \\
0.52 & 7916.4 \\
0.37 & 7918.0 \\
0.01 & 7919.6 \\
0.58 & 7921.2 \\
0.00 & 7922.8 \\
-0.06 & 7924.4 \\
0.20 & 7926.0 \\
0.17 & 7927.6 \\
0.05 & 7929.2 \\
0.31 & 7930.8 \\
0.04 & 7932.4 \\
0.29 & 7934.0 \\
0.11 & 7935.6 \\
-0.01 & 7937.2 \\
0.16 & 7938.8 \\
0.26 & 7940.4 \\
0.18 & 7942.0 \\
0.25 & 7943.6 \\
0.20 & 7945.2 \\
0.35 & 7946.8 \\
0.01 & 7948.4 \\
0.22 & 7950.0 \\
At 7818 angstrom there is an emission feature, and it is H-gamma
